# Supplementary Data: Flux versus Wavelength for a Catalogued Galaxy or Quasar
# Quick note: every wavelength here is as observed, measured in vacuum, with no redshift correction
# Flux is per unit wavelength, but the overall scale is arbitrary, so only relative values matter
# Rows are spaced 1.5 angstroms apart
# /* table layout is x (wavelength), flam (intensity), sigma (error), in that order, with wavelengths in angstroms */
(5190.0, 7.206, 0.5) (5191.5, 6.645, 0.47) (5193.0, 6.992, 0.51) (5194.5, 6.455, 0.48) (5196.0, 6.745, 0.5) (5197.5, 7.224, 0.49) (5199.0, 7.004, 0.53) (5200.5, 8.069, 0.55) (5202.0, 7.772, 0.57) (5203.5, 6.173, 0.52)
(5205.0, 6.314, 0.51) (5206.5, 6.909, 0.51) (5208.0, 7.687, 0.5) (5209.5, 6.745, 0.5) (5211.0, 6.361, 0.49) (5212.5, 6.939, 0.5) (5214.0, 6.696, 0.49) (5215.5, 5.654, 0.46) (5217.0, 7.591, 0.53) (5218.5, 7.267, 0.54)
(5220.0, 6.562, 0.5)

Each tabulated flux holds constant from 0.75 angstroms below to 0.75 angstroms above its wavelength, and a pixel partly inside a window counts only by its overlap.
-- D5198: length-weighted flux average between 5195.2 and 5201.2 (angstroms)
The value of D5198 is 7.25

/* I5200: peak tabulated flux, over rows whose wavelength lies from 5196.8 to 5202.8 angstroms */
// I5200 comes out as 8.069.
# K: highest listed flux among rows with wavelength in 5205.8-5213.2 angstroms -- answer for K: 7.687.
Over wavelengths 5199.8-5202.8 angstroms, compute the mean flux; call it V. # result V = 7.89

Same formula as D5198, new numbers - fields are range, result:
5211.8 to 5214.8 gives 6.8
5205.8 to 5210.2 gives 7.12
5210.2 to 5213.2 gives 6.65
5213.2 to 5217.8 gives 6.66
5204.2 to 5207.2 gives 6.6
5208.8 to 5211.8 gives 6.56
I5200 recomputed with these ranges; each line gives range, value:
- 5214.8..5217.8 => 7.591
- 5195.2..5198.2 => 7.224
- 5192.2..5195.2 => 6.992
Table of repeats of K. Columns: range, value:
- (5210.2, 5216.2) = 6.939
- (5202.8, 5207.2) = 6.909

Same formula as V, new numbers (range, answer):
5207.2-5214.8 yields 6.88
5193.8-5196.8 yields 6.61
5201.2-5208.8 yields 6.98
